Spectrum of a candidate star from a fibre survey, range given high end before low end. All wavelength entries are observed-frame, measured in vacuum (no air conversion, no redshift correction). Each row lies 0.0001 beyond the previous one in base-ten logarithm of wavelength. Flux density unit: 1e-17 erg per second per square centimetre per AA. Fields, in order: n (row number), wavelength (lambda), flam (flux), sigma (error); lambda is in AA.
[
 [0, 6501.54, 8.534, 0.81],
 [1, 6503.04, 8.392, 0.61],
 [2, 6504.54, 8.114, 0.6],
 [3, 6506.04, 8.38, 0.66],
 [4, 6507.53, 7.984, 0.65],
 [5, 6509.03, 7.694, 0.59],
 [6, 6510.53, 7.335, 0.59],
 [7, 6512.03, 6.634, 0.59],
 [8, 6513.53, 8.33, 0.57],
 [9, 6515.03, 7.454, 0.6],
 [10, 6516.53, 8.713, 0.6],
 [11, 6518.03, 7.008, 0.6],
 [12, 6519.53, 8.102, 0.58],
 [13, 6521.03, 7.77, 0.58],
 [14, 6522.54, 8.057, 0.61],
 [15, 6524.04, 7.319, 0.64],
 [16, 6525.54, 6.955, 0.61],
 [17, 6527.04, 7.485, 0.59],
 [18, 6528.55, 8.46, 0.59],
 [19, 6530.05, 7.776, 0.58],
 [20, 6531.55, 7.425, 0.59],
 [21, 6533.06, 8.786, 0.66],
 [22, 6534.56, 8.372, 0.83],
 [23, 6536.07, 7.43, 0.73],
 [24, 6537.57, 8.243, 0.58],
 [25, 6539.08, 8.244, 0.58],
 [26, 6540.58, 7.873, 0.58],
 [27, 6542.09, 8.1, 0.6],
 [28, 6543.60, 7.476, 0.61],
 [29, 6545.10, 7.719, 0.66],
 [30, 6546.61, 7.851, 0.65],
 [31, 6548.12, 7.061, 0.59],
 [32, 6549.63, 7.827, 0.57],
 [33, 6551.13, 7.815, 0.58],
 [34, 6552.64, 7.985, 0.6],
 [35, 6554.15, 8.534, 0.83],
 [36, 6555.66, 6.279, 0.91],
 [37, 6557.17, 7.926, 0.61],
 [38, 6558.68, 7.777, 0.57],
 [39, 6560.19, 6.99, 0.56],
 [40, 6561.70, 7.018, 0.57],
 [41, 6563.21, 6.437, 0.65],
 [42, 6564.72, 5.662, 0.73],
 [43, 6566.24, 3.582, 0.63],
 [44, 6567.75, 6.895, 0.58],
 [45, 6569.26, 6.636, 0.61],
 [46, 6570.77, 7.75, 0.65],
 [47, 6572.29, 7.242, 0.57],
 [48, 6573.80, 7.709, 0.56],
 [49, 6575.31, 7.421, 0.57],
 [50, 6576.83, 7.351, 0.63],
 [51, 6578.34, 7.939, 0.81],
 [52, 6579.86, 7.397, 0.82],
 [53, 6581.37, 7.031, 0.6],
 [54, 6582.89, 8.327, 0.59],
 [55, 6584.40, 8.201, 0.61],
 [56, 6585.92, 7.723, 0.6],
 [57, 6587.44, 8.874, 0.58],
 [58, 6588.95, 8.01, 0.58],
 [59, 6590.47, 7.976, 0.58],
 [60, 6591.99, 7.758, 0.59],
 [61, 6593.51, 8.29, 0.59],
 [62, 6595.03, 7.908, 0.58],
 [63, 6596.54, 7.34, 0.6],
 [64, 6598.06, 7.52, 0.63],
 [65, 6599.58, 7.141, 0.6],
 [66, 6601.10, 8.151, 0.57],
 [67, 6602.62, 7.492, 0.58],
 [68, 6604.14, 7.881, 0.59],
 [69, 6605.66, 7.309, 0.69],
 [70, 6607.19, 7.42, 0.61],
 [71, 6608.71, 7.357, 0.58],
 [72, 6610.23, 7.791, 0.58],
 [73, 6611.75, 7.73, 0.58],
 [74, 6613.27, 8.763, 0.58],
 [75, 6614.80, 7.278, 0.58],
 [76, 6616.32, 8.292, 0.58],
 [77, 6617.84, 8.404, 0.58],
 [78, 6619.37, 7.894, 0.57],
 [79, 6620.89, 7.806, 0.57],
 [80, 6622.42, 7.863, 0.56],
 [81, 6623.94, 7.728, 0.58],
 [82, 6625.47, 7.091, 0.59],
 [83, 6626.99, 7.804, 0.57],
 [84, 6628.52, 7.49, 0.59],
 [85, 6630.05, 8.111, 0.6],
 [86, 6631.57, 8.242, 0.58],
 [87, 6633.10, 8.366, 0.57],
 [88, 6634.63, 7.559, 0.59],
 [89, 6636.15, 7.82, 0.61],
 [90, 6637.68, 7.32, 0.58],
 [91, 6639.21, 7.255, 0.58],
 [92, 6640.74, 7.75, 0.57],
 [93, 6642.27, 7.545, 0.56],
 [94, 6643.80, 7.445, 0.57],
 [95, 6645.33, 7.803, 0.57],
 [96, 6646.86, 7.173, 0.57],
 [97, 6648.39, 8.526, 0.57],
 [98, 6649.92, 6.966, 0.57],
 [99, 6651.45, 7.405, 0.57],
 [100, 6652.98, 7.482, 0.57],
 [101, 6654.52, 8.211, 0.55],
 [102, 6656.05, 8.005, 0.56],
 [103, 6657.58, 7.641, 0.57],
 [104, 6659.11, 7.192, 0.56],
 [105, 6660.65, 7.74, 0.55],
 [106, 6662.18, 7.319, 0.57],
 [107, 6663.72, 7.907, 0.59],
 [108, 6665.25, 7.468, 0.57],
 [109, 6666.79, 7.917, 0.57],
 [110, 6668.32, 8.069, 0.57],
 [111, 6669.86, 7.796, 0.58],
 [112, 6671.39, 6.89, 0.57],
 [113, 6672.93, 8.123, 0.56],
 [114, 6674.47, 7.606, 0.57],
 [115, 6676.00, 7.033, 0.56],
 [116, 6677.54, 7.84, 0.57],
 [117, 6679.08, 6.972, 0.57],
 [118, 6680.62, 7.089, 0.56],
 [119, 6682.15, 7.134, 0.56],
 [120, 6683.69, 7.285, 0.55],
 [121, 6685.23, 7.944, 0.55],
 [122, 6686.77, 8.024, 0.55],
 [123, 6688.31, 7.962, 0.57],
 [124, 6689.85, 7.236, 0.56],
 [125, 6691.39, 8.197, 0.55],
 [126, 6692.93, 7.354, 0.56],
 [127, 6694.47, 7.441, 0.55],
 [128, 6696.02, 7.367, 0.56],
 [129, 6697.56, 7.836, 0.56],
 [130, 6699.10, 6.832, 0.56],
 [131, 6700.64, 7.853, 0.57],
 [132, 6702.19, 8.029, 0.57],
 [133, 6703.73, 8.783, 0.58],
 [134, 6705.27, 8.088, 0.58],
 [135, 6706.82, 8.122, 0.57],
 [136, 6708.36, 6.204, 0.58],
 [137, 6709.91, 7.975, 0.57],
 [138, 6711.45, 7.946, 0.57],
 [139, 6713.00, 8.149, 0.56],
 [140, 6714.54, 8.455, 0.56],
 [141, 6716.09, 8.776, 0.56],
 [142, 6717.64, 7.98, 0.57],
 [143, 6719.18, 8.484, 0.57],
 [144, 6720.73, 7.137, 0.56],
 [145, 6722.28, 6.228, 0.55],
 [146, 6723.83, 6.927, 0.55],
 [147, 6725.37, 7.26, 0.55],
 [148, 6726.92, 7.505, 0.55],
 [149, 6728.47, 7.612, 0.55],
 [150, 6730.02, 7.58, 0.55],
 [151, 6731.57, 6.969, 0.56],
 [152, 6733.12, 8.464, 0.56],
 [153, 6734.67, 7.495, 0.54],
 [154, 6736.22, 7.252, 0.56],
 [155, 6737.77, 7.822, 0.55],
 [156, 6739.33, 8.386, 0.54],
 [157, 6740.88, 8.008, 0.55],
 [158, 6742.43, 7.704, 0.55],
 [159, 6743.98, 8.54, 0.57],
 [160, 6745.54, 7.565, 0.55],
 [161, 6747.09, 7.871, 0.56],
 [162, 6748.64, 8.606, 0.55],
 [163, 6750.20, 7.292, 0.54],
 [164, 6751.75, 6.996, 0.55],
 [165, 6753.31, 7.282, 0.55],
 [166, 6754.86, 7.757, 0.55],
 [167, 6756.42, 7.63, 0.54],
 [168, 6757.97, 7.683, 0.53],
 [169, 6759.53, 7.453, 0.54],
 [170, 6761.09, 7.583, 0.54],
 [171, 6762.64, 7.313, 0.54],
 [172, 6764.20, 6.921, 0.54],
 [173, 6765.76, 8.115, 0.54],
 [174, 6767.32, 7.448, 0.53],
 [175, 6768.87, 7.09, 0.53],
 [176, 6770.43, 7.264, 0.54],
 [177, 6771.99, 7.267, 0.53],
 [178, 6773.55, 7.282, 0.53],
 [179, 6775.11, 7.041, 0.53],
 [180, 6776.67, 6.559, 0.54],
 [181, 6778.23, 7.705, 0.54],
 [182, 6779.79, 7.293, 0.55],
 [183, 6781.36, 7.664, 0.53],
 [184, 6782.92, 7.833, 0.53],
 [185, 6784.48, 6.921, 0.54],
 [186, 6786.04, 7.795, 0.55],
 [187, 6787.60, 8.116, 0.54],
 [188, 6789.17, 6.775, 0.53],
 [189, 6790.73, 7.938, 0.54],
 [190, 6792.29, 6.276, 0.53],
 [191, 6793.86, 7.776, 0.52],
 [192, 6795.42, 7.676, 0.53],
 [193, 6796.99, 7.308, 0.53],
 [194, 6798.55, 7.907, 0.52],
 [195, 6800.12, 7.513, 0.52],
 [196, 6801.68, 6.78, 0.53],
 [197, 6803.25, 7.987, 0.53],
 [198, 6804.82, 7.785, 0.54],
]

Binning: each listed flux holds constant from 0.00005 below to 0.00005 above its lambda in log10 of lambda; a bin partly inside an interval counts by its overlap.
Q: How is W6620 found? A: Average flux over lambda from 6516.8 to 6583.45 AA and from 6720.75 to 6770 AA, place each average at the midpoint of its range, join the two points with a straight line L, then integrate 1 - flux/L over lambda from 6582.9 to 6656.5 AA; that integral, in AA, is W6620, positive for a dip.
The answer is -2.7 AA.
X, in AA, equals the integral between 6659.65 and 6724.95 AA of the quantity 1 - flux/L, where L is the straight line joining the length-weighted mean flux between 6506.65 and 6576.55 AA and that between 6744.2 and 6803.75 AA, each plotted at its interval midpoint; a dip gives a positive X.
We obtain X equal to -1.5 AA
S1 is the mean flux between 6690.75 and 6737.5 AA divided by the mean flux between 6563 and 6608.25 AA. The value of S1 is 1.03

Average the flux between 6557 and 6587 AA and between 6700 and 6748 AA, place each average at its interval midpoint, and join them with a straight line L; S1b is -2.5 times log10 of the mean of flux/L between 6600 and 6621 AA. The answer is -0.07 mag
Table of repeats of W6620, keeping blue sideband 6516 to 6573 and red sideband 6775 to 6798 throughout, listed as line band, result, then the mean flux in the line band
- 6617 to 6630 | -0.57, 7.78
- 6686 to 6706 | -0.92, 7.77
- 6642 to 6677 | -0.86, 7.62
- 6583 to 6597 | -1.07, 8.04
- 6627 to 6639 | -0.59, 7.81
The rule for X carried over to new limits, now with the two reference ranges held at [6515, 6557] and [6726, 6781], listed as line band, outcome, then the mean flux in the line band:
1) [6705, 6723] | -0.5 AA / 7.79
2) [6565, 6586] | 1.6 AA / 7.18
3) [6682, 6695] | 0.0 AA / 7.65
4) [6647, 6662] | 0.0 AA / 7.65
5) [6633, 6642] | 0.1 AA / 7.62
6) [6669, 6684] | 0.5 AA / 7.38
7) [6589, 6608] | 0.1 AA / 7.69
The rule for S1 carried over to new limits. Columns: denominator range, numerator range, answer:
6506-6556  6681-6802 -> 0.97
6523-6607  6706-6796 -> 1.00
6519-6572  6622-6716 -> 1.03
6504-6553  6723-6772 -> 0.97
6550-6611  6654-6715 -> 1.03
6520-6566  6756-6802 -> 0.98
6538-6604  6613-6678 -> 1.03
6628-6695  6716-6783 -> 0.99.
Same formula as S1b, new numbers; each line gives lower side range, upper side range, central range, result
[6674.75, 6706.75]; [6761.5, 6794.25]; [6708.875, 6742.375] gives -0.029 mag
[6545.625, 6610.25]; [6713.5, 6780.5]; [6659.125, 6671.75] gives -0.017 mag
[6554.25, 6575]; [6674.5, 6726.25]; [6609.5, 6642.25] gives -0.091 mag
